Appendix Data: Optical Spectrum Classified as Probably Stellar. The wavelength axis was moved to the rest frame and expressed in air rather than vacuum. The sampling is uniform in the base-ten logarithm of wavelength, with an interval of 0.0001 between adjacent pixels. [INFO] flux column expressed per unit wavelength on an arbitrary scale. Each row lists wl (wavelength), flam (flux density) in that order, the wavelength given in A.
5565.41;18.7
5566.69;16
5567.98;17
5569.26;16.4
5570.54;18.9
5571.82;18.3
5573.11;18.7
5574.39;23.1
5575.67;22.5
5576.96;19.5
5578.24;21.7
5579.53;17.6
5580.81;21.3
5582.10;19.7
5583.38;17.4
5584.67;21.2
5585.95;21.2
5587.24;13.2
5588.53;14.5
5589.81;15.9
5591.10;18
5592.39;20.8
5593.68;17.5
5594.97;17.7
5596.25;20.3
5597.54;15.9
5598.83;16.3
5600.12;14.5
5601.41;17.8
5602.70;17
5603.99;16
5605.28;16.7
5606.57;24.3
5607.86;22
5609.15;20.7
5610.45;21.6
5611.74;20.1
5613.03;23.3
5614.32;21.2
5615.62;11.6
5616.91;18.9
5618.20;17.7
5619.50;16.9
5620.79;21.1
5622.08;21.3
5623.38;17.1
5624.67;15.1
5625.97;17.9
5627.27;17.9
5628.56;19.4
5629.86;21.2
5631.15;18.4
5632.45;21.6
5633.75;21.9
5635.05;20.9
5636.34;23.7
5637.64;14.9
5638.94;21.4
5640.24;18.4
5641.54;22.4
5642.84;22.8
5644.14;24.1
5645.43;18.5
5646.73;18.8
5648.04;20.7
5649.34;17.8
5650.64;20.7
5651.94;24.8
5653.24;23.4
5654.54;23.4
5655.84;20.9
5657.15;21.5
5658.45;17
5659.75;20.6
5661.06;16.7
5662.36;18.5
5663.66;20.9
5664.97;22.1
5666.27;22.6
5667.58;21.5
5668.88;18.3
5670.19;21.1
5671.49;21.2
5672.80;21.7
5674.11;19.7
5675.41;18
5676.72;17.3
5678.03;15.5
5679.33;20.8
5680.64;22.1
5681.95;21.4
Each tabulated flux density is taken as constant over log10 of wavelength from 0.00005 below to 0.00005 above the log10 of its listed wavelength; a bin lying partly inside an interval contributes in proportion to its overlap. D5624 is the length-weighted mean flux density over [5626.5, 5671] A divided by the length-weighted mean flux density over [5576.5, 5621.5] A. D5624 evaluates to 1.10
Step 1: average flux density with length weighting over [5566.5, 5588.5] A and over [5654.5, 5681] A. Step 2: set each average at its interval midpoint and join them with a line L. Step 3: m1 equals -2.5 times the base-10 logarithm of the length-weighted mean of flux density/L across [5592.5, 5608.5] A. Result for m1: 0.066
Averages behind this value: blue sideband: 19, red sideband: 20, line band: 18.1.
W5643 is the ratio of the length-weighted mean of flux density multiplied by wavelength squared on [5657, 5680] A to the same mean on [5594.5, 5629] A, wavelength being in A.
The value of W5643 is 1.08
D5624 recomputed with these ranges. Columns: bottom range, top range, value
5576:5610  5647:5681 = 1.10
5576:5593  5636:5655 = 1.12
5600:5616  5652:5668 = 1.09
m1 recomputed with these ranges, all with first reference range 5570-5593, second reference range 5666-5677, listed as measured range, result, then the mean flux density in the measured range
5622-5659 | -0.03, 20.3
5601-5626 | 0.03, 18.9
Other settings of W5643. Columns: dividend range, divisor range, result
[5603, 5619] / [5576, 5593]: 1.05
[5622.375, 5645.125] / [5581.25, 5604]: 1.15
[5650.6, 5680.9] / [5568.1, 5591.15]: 1.12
